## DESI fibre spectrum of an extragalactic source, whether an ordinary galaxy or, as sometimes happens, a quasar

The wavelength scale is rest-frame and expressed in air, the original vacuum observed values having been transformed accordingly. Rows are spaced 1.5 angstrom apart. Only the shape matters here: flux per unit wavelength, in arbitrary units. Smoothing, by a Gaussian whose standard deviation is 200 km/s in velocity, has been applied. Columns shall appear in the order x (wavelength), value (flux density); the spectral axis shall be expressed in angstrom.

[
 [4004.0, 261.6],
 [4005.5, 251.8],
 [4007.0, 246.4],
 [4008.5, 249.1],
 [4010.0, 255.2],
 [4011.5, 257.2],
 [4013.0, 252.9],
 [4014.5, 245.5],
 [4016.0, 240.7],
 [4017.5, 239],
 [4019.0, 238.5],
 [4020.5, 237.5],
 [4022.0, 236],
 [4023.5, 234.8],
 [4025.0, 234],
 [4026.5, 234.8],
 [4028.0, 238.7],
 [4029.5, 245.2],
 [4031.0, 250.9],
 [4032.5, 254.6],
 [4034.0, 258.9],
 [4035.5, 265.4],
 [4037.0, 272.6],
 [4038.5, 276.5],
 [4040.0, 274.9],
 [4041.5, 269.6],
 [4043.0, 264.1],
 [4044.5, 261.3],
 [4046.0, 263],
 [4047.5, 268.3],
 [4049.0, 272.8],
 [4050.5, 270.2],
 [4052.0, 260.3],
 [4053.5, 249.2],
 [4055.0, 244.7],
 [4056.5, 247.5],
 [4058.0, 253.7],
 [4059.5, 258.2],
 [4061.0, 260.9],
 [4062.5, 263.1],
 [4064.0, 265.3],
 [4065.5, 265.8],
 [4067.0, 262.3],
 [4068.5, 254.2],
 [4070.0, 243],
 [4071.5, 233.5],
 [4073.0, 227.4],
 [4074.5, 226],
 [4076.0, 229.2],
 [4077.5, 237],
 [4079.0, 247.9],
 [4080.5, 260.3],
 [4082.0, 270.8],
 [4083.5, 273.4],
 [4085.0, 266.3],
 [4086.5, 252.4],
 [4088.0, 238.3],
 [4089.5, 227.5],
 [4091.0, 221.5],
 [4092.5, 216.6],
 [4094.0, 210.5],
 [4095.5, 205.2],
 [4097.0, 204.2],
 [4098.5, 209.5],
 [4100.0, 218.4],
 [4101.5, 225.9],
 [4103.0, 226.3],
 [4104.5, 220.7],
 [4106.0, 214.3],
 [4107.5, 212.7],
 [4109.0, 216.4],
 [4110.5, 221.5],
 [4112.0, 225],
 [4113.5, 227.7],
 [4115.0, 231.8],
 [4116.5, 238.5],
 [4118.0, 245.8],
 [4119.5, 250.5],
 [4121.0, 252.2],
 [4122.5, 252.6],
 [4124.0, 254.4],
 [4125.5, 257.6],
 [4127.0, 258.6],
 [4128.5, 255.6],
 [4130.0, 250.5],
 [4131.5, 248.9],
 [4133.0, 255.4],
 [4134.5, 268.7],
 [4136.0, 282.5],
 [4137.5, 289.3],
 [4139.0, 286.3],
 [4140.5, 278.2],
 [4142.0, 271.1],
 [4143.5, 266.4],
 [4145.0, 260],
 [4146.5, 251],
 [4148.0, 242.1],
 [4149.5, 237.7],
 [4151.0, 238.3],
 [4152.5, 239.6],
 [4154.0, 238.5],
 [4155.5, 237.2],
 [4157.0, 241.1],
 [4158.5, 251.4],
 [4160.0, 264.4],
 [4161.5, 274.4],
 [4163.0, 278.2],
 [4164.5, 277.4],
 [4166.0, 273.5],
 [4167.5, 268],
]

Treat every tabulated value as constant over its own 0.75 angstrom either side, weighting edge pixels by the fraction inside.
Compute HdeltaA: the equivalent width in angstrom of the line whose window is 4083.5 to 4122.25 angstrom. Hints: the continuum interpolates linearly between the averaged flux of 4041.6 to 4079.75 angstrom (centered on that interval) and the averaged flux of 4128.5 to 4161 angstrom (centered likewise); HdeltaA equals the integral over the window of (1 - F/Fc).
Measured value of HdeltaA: 4.1 angstrom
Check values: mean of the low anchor 253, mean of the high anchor 257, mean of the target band 228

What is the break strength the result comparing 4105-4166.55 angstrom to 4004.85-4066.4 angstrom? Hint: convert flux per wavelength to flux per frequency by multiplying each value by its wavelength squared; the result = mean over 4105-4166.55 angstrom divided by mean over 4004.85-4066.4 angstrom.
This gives 1.04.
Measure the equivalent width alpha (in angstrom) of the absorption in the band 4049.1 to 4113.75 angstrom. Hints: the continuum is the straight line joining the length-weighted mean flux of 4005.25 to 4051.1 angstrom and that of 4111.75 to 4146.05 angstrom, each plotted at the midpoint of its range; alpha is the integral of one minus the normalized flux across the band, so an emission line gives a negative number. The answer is 4.1 angstrom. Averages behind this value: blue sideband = 254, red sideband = 257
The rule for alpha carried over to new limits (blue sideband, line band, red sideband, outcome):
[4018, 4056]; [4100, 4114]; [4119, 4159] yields 1.91 angstrom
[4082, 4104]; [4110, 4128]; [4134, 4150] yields 0.44 angstrom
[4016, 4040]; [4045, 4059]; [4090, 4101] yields -1.37 angstrom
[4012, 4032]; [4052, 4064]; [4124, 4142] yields -0.28 angstrom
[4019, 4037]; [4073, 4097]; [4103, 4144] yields 0.98 angstrom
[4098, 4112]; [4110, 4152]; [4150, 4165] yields -3.14 angstrom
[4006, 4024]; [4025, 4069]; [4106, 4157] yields -2.38 angstrom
